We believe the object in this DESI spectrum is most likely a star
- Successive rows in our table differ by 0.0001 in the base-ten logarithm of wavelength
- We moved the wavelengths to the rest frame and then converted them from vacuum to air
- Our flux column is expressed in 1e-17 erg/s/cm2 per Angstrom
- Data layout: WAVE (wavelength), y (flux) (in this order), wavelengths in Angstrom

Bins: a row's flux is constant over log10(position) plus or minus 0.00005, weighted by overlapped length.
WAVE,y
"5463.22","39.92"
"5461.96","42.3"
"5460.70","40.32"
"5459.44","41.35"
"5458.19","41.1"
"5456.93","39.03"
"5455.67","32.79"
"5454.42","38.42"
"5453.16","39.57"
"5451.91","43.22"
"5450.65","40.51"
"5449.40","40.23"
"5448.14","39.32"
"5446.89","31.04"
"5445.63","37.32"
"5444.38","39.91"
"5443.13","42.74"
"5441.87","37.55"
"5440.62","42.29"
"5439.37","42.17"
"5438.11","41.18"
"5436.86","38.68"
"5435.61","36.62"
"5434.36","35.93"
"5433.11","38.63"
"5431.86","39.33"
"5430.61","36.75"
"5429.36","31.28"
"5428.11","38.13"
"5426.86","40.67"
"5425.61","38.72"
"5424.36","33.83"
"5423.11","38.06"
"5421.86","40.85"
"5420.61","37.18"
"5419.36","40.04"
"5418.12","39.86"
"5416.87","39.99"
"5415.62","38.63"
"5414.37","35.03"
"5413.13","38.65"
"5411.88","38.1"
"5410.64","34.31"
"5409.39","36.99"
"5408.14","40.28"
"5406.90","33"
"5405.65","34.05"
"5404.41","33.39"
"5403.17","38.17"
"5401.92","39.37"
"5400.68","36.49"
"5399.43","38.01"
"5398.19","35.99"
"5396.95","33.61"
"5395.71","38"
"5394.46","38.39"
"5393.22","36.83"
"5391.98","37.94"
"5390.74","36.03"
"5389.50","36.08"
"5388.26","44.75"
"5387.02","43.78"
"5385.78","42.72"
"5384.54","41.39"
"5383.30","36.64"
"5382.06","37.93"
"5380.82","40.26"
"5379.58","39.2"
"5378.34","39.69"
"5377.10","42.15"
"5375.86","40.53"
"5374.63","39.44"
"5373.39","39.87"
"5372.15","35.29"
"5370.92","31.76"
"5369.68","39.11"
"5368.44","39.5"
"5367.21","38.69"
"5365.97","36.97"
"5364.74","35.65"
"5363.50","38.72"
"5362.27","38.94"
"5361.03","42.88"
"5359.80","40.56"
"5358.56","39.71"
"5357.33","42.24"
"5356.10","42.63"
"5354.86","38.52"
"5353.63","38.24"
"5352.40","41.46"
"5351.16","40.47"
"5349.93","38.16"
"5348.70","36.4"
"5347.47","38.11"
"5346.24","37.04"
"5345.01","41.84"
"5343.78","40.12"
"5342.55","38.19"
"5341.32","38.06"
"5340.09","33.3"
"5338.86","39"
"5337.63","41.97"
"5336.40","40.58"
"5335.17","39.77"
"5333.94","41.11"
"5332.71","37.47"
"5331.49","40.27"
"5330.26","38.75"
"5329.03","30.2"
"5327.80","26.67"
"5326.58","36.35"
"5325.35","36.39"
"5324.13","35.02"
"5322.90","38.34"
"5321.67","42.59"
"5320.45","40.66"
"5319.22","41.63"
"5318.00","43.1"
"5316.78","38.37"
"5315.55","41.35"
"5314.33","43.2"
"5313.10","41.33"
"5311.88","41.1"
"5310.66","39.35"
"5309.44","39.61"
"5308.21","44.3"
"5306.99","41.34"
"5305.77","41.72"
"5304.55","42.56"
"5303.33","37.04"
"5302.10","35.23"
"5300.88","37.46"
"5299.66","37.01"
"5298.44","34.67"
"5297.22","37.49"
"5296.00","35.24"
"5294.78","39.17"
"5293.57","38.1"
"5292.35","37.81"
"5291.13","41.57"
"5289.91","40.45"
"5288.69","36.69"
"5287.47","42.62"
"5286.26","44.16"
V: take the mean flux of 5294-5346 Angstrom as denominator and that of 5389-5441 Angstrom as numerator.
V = 1.0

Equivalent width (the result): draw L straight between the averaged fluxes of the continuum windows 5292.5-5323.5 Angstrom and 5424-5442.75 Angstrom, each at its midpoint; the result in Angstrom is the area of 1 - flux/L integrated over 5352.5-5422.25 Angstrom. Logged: 0.5 Angstrom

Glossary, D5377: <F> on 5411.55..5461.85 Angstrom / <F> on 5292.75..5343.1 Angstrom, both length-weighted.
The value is 1.00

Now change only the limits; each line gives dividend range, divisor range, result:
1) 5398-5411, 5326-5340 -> 0.98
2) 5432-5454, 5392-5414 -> 1.07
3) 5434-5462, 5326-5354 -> 1.03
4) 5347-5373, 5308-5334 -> 1.00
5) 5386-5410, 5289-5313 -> 0.96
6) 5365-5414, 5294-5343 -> 0.98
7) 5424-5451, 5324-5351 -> 1.02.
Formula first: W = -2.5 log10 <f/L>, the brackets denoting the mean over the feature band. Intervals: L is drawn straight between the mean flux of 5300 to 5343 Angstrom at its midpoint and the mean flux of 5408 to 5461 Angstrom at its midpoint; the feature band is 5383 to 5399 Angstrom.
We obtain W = 0.000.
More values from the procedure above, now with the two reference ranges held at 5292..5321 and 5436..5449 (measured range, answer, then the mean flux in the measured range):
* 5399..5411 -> 0.08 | 36.4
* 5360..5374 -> 0.04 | 38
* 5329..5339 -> 0.01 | 39.3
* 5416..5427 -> 0.02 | 38.7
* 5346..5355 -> 0.02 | 38.6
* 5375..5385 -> -0.01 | 39.7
